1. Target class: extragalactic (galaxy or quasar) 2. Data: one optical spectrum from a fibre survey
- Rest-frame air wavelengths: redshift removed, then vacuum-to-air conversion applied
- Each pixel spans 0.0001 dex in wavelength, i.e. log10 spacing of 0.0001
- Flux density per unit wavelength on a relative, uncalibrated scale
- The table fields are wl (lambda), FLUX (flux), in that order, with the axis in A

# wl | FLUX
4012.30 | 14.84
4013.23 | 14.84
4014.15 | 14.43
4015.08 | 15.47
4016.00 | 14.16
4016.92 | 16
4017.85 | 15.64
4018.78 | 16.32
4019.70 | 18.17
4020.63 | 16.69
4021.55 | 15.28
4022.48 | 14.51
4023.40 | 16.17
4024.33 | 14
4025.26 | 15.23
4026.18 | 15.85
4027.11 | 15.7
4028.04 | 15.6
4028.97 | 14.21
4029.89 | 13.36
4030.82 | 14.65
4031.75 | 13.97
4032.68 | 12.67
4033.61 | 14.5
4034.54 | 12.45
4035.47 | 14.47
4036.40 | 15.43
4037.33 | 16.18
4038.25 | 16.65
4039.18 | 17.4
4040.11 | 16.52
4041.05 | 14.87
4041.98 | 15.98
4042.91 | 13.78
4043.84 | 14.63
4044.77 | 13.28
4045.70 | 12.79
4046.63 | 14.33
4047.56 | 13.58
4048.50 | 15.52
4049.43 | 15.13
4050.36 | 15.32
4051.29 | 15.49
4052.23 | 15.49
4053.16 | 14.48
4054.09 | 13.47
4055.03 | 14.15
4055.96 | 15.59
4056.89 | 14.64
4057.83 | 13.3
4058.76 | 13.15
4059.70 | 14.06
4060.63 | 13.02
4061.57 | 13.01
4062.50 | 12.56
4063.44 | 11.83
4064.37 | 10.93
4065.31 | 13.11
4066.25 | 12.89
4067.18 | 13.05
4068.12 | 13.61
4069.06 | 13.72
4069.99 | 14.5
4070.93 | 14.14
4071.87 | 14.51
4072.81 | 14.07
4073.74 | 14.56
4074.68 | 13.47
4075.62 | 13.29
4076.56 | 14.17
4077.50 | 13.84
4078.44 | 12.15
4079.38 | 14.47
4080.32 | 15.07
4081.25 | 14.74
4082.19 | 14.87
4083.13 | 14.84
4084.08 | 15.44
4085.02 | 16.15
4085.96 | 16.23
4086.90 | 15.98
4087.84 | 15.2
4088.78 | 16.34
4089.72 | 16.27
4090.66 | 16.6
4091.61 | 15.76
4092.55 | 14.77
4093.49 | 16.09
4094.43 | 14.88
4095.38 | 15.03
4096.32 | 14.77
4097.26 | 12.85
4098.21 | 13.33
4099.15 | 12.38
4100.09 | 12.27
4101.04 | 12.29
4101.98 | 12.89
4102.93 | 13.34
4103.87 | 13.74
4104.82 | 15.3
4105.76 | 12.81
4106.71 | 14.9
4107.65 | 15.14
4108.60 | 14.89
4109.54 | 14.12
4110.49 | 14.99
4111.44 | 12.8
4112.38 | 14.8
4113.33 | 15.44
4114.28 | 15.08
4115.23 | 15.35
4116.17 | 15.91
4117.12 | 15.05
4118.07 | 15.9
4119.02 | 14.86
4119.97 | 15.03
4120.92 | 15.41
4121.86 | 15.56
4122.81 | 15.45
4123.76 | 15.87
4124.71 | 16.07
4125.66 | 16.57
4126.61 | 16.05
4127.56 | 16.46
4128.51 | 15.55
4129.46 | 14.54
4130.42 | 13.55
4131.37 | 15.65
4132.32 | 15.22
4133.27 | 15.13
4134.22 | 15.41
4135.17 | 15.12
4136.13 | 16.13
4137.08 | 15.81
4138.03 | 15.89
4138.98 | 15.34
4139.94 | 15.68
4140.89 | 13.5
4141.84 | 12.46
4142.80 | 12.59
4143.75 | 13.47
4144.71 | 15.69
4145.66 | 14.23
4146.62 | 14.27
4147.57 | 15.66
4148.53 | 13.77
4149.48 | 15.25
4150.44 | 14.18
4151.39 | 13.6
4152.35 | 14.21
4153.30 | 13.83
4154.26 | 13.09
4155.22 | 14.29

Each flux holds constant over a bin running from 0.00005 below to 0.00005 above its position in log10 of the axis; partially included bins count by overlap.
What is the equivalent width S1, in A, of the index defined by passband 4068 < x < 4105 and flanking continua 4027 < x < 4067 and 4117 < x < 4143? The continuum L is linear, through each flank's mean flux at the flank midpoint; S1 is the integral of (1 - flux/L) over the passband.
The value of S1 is 0.7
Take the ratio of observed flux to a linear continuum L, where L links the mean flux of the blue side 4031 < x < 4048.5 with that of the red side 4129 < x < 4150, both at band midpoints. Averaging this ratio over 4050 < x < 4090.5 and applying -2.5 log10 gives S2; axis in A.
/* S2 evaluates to 0.03 mag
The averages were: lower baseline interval 14.7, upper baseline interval 14.7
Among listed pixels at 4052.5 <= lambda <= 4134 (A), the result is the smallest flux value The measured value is 10.93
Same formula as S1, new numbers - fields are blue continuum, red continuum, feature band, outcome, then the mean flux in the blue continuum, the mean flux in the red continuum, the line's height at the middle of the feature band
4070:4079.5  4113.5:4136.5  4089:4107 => 0.4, 13.9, 15.4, 14.6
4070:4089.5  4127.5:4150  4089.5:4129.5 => -0.2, 14.7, 14.8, 14.8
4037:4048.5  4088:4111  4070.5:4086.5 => 0.2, 15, 14.4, 14.6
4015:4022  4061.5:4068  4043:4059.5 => -1.0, 16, 12.5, 13.5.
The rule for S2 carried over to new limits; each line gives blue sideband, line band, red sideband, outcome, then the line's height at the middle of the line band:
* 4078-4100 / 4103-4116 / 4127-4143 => 0.03 mag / 15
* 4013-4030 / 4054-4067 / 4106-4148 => 0.15 mag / 15.3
